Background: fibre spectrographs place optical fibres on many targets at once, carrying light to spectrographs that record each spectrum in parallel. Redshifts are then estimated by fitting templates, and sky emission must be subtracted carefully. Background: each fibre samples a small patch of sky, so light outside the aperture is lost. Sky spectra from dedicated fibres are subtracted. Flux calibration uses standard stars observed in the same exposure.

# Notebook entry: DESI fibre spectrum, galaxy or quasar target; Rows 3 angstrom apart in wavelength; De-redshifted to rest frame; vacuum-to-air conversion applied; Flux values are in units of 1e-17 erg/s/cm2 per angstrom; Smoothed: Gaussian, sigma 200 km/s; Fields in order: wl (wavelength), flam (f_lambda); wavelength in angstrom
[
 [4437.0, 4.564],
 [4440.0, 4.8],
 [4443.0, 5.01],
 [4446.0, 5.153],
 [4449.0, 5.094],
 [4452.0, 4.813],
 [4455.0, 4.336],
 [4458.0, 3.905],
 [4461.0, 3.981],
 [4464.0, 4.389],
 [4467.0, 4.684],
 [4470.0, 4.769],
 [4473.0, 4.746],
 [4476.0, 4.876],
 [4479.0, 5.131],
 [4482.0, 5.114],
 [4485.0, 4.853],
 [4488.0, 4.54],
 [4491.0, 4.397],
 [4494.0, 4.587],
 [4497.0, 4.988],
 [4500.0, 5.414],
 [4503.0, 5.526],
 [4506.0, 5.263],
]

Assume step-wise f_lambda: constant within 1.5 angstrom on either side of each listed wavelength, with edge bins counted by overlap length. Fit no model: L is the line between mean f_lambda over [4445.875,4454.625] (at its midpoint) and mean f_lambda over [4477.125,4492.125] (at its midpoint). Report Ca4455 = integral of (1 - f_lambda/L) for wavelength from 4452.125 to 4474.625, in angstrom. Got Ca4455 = 2.1 angstrom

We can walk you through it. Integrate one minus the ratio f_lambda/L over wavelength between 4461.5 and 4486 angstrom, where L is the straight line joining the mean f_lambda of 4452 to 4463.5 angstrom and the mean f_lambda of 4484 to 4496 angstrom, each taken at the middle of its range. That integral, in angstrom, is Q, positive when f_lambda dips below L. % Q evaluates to -2.1 angstrom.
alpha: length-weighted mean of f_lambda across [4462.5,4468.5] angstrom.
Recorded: 4.54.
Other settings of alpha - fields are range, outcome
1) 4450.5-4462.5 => 4.26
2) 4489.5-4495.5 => 4.49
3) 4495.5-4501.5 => 5.2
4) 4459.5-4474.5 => 4.51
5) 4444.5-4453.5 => 5.02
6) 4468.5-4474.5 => 4.76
